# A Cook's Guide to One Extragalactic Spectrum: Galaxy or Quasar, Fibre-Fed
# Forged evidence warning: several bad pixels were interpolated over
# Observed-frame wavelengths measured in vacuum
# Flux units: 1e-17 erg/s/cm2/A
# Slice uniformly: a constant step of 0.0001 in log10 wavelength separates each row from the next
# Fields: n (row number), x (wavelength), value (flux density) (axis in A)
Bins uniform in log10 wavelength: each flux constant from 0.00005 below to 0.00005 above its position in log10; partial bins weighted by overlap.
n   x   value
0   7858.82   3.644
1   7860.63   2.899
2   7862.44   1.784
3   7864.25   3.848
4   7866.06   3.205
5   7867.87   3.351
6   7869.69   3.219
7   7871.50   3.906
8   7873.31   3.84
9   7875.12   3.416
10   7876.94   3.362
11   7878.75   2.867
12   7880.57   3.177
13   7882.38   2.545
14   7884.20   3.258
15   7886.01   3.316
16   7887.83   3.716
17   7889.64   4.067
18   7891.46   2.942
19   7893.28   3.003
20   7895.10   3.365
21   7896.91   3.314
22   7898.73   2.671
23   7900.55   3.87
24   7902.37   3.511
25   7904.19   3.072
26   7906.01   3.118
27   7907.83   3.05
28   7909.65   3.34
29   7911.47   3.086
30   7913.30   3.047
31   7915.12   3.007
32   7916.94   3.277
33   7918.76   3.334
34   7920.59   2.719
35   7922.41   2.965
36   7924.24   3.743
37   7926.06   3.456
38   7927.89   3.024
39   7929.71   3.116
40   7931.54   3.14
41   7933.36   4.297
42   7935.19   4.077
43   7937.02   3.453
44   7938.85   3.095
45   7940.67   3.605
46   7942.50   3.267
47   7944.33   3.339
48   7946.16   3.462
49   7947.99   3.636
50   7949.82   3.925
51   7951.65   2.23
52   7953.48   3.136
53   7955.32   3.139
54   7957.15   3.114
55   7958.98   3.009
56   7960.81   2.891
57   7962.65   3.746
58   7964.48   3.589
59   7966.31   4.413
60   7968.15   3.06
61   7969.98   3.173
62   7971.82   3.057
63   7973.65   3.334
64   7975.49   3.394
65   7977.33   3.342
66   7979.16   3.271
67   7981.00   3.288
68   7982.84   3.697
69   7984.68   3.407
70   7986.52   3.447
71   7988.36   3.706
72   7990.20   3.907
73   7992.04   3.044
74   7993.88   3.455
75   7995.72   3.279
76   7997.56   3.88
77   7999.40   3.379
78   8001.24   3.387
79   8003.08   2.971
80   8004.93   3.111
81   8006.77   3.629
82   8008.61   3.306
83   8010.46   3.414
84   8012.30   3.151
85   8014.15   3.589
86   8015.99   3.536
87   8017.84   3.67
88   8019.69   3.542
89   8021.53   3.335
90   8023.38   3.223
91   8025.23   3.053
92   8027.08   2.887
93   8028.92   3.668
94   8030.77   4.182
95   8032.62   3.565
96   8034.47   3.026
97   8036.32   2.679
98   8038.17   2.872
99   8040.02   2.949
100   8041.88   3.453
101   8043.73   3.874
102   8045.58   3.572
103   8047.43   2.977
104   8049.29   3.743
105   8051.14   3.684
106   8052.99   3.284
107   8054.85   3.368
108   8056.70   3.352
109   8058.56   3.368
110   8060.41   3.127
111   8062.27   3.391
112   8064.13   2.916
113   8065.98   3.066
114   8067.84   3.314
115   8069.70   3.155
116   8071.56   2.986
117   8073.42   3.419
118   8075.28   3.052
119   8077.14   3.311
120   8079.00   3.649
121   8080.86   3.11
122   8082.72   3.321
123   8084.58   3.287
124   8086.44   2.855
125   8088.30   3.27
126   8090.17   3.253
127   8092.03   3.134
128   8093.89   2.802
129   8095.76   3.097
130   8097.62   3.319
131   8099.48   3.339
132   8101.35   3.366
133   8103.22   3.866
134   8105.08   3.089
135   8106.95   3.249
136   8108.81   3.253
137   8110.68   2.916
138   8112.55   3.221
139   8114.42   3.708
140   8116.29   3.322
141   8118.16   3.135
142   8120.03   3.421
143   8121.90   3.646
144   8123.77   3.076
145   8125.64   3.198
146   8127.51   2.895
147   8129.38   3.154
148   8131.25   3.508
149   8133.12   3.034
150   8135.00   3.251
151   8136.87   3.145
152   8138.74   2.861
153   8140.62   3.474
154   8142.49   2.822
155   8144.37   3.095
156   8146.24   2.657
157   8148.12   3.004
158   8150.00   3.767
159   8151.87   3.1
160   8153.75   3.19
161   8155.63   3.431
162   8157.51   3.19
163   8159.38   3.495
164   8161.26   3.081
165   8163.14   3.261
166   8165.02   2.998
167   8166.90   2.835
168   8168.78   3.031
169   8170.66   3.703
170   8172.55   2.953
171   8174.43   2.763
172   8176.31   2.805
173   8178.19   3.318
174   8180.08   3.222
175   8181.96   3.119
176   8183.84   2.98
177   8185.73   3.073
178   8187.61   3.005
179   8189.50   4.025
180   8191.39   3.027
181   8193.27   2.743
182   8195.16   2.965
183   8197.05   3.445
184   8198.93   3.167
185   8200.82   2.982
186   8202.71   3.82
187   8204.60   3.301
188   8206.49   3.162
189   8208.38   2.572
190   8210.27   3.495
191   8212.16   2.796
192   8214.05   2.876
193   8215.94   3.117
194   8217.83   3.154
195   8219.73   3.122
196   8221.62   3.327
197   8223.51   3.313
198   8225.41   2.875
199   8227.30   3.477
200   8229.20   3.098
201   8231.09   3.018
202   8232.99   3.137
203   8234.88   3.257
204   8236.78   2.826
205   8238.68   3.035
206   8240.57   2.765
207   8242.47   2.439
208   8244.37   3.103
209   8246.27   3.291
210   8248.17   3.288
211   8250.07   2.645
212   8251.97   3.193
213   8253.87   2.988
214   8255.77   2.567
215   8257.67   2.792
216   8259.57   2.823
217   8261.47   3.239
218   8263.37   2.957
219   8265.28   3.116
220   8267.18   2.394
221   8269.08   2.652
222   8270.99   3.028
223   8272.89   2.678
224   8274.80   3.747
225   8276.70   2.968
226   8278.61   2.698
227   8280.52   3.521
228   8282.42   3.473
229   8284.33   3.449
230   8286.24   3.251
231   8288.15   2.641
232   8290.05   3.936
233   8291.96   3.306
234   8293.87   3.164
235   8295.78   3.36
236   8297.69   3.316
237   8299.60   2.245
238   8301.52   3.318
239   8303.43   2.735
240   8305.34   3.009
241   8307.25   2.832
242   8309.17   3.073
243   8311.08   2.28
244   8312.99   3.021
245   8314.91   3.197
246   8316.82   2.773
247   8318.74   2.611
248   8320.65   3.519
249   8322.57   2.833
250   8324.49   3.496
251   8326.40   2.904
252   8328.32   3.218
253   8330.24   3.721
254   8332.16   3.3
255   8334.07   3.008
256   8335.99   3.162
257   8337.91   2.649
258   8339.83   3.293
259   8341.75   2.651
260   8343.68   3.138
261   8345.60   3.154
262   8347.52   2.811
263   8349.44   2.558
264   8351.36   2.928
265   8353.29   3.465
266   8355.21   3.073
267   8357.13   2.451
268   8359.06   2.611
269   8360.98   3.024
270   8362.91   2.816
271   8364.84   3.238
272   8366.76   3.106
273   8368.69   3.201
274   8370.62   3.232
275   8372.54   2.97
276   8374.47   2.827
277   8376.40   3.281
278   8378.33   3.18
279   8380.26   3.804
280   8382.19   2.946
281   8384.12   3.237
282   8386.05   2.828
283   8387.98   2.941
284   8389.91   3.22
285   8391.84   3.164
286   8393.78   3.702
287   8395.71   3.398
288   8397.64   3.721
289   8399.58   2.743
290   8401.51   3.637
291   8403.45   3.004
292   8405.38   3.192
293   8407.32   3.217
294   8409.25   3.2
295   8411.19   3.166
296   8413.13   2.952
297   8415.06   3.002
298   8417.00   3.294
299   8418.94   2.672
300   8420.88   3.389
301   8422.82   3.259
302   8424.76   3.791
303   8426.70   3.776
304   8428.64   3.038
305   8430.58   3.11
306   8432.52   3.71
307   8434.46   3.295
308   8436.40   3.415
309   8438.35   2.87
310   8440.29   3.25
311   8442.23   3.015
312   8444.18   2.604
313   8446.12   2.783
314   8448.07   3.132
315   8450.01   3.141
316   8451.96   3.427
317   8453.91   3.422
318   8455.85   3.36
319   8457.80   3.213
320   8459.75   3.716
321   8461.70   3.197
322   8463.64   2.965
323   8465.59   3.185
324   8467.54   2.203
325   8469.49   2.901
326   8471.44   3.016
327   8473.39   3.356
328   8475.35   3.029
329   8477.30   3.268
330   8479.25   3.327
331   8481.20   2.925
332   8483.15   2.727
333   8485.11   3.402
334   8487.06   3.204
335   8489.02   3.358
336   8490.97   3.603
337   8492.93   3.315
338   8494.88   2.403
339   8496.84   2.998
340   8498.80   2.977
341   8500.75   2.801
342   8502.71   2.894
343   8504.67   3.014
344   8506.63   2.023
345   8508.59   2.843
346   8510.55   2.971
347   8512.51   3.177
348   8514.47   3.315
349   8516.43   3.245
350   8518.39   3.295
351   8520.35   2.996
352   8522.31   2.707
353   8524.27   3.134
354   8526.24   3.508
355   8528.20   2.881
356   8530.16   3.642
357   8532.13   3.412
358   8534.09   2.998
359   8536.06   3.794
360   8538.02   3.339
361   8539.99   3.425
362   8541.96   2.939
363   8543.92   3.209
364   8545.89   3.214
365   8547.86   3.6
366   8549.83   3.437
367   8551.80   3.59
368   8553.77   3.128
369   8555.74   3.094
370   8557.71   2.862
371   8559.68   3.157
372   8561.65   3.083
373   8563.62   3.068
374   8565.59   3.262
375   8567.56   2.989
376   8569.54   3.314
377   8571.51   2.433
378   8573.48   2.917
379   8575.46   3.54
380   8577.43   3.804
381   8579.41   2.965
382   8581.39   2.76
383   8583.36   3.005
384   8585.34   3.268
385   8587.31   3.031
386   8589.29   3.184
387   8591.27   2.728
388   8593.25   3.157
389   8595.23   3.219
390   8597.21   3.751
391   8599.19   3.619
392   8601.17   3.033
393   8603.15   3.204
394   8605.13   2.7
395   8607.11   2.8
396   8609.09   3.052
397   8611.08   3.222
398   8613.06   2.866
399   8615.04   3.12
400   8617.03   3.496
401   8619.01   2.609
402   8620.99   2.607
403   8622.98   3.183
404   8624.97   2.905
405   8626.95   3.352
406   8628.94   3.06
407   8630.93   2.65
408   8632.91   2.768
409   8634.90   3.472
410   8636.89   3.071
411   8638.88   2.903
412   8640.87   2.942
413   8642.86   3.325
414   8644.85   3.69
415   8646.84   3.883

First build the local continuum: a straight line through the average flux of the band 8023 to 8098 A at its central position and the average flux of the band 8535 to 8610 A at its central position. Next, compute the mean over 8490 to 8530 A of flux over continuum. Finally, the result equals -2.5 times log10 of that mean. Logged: 0.06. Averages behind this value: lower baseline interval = 3.26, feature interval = 3.02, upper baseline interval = 3.18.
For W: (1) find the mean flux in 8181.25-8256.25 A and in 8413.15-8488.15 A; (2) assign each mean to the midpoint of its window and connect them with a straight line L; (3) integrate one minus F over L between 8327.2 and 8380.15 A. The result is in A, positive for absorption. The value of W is 1.4 A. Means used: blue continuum 3.09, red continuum 3.17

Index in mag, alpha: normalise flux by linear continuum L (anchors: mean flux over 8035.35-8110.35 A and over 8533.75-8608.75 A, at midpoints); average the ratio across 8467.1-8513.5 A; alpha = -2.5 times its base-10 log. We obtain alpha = 0.07 mag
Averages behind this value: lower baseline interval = 3.25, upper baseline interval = 3.17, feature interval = 3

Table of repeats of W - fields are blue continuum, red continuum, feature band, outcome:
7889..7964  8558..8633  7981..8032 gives -2.8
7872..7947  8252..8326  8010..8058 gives -2.3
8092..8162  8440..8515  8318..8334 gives -0.4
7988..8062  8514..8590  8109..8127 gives 0.3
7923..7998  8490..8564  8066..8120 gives 1.5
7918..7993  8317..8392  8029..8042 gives 0.2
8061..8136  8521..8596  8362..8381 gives 0.2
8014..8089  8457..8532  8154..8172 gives 0.2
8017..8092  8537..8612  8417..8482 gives 0.3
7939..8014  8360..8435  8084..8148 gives 2.3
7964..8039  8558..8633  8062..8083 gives 0.8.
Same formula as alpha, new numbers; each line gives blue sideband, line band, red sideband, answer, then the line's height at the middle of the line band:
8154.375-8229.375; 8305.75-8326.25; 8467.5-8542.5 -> 0.060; 3.13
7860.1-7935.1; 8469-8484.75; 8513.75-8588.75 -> 0.040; 3.2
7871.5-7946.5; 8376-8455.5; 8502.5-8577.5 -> -0.011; 3.19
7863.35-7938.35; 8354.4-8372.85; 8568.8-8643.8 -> 0.067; 3.16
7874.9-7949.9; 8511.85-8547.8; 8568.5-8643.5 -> -0.049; 3.1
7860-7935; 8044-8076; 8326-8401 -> -0.030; 3.2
